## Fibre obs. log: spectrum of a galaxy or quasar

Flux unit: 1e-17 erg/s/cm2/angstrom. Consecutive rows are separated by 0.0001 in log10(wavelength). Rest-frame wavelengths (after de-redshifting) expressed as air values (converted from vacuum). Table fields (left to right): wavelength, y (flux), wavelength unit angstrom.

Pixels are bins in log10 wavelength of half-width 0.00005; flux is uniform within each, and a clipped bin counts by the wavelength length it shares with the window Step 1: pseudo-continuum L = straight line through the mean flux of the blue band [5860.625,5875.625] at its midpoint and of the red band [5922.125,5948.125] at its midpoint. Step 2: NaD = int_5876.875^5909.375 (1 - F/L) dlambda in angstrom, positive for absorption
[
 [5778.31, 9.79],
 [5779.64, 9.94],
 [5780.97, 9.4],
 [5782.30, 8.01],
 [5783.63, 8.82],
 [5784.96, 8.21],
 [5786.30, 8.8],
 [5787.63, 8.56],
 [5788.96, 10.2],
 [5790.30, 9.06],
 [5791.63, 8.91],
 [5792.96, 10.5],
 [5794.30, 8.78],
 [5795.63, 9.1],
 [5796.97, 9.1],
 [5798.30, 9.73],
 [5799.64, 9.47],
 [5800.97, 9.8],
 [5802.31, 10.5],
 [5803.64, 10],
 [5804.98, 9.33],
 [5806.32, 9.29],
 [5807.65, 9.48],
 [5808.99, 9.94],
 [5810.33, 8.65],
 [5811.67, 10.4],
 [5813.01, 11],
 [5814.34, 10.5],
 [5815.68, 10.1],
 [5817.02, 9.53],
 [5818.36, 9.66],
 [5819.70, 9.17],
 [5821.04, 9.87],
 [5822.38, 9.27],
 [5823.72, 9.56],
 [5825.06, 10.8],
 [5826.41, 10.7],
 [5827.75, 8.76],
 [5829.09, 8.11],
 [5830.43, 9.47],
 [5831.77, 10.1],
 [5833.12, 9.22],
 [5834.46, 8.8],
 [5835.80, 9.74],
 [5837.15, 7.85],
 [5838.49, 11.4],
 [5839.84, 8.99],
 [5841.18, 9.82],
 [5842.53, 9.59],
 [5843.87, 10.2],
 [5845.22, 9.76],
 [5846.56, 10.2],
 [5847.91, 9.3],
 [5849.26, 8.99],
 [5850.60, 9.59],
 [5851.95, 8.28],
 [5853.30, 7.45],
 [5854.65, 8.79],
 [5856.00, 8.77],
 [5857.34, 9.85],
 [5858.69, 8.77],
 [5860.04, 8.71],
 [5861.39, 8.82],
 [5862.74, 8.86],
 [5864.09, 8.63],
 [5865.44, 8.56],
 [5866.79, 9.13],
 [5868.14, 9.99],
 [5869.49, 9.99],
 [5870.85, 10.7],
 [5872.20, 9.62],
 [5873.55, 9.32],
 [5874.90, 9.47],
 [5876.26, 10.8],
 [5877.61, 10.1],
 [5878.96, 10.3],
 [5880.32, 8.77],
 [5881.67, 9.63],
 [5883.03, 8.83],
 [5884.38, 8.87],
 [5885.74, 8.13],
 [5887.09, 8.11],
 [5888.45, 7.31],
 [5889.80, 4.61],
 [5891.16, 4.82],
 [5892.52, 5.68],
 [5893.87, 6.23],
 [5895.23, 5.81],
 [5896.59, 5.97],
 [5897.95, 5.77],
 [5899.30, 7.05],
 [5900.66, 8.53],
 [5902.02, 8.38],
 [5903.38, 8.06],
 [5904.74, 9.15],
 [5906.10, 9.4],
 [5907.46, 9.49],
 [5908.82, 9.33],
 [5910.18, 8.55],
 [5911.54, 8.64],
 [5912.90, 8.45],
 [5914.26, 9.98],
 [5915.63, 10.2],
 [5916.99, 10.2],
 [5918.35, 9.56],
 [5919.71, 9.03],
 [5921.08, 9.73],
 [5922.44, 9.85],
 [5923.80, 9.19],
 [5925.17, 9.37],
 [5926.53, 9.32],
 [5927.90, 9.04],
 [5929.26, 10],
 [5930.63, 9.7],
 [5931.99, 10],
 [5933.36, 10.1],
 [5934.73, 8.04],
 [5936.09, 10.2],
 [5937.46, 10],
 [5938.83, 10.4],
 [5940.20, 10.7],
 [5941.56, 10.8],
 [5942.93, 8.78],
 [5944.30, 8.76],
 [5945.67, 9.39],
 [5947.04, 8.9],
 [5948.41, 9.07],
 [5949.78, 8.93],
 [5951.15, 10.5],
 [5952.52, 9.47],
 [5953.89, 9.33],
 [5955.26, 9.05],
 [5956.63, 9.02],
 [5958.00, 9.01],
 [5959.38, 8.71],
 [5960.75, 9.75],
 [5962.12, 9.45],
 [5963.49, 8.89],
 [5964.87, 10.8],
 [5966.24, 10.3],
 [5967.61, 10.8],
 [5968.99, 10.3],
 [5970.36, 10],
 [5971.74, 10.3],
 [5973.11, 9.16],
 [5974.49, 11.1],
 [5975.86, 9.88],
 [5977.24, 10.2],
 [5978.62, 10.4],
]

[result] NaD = 5.5 angstrom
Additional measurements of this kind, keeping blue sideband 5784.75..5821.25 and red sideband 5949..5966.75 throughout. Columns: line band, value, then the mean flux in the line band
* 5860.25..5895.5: 3.7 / 8.53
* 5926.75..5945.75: -0.5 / 9.71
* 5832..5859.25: 0.7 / 9.28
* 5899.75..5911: 0.8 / 8.82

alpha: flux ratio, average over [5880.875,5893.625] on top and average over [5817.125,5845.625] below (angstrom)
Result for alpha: 0.8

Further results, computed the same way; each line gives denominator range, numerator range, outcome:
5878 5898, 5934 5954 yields 1.30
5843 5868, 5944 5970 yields 1.05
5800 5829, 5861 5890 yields 0.93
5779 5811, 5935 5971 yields 1.04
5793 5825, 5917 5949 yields 0.99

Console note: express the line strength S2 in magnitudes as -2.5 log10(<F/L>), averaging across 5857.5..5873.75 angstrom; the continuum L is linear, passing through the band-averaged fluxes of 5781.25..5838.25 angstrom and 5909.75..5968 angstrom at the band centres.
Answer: 0.03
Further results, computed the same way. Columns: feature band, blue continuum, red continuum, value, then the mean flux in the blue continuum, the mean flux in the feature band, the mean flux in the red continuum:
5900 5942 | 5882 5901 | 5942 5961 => -0.18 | 6.86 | 9.46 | 9.2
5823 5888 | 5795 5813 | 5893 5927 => -0.02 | 9.65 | 9.33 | 8.59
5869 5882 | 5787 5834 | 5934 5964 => -0.04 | 9.62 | 9.87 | 9.42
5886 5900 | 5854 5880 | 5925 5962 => 0.46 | 9.42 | 6.2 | 9.5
